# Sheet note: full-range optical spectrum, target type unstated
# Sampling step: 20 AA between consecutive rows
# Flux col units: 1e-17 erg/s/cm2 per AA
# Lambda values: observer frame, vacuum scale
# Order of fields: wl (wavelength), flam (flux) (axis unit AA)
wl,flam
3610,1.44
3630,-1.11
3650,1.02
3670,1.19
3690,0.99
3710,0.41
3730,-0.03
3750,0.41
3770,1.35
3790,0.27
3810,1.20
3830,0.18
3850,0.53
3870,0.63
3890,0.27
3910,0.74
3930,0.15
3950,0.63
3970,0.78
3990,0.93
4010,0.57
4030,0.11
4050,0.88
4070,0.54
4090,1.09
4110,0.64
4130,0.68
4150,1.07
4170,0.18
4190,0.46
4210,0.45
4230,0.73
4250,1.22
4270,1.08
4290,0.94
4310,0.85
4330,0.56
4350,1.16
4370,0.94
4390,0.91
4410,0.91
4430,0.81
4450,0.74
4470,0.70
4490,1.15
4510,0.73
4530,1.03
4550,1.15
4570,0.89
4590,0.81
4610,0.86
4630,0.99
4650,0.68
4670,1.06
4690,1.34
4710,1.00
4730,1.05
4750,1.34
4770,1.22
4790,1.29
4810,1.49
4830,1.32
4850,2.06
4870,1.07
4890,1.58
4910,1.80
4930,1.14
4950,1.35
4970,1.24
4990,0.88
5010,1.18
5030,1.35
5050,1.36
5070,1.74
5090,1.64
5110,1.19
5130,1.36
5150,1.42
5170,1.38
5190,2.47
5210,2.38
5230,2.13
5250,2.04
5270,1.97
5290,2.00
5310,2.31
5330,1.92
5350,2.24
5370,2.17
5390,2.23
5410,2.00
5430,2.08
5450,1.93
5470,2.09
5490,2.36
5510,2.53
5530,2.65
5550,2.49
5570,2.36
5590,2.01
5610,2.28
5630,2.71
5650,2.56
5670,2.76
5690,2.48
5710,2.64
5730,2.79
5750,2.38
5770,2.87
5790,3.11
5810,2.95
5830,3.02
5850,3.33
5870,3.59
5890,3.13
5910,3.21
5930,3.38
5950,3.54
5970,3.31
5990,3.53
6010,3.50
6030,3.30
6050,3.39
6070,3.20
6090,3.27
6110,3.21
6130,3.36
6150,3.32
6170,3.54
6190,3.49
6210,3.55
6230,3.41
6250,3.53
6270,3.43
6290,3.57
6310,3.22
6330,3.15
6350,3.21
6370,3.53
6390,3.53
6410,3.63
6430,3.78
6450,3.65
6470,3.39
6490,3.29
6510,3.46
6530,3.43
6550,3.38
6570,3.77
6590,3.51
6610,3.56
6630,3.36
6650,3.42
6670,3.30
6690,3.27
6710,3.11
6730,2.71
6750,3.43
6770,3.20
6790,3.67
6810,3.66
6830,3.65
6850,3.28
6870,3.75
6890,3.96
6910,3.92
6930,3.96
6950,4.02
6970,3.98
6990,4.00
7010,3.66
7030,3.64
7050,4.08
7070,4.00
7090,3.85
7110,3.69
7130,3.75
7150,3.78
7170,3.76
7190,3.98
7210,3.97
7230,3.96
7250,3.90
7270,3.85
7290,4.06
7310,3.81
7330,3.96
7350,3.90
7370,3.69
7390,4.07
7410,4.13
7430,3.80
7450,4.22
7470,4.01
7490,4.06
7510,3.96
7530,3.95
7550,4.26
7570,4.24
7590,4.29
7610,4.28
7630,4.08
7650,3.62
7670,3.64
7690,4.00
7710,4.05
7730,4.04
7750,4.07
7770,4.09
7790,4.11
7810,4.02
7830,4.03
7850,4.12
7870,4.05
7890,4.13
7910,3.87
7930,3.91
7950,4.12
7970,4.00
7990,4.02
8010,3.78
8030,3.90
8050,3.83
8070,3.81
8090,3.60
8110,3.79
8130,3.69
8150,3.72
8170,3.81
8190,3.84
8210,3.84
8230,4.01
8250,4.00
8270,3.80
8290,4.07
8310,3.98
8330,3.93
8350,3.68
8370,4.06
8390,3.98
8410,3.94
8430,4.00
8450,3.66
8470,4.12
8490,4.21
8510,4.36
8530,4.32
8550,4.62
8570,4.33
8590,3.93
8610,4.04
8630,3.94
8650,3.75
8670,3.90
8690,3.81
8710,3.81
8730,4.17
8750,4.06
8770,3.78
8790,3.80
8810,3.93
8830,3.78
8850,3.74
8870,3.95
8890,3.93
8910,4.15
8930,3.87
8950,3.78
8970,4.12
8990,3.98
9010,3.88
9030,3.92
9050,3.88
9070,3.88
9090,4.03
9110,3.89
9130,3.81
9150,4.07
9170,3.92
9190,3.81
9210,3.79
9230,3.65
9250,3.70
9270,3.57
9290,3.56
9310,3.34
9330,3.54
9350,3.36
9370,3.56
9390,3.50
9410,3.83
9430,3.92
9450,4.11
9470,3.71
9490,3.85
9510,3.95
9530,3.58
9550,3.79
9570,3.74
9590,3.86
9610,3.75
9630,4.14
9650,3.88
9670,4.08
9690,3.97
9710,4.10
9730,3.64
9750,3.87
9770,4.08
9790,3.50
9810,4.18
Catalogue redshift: 0.299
